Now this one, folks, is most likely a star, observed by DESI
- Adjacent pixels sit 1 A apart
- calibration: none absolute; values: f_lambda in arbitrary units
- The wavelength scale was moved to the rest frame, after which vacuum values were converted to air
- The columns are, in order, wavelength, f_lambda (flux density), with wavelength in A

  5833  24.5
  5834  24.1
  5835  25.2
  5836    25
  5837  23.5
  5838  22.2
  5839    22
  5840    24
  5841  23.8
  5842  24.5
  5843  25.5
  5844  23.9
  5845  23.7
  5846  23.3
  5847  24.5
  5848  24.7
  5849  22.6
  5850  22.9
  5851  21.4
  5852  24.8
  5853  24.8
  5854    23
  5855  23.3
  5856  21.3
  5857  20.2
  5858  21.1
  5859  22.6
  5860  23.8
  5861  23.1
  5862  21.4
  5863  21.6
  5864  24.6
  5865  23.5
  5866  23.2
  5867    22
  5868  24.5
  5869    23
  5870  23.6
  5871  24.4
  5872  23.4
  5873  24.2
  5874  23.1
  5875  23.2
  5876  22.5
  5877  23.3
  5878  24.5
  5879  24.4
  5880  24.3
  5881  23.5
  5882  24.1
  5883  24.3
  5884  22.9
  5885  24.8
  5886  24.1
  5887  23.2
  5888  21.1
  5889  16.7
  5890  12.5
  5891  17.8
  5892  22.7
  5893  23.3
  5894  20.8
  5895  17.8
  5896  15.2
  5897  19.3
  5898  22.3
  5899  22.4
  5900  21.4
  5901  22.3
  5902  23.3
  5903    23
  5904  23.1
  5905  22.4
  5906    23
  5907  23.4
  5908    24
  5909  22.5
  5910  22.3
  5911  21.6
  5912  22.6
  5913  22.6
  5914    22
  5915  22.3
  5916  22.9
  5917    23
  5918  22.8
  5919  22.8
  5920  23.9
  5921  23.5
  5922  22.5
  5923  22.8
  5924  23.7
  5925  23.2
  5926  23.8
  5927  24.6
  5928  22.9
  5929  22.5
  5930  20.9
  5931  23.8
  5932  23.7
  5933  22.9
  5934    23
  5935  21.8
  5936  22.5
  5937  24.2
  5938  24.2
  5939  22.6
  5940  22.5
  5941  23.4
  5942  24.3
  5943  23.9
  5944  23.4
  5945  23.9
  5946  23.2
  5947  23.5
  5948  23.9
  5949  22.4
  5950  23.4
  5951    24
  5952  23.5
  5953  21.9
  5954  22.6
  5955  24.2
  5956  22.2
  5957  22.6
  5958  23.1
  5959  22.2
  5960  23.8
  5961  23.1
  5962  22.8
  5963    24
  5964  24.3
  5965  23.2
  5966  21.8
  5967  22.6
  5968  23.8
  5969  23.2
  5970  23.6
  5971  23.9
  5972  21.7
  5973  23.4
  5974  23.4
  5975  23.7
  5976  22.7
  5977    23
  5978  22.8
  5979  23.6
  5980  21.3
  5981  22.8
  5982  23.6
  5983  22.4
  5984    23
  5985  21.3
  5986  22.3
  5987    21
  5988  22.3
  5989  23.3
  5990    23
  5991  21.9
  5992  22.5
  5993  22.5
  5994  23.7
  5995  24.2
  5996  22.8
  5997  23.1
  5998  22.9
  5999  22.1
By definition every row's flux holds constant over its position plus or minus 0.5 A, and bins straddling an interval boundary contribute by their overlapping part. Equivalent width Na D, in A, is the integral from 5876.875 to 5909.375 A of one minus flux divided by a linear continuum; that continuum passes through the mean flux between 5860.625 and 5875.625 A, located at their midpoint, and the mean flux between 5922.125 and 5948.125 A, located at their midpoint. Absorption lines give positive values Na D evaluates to 1.87 A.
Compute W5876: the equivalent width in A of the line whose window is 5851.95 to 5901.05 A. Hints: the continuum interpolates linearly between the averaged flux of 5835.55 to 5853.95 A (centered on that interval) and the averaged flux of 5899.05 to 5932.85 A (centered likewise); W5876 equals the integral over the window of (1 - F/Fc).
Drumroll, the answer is 2.23 A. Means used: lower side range 23.7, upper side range 22.9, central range 22.3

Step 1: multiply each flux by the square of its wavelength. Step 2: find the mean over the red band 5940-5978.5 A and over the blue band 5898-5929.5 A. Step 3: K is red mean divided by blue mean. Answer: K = 1.03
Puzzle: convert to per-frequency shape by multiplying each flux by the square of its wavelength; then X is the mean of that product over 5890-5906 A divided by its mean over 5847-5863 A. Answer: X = 0.93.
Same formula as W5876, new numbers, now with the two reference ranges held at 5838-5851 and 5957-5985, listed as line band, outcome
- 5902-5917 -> 0.38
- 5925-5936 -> 0.12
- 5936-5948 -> -0.19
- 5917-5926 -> 0.03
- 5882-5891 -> 0.87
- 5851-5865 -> 0.50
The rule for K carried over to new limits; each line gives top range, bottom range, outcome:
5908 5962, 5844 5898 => 1.05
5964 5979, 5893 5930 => 1.06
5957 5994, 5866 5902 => 1.07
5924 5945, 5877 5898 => 1.10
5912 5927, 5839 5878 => 1.01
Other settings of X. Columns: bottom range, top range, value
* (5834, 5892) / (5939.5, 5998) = 1.04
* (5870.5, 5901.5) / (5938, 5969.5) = 1.08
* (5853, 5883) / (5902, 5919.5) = 1.00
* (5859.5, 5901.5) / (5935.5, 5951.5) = 1.08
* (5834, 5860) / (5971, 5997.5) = 1.02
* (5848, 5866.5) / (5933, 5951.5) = 1.05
